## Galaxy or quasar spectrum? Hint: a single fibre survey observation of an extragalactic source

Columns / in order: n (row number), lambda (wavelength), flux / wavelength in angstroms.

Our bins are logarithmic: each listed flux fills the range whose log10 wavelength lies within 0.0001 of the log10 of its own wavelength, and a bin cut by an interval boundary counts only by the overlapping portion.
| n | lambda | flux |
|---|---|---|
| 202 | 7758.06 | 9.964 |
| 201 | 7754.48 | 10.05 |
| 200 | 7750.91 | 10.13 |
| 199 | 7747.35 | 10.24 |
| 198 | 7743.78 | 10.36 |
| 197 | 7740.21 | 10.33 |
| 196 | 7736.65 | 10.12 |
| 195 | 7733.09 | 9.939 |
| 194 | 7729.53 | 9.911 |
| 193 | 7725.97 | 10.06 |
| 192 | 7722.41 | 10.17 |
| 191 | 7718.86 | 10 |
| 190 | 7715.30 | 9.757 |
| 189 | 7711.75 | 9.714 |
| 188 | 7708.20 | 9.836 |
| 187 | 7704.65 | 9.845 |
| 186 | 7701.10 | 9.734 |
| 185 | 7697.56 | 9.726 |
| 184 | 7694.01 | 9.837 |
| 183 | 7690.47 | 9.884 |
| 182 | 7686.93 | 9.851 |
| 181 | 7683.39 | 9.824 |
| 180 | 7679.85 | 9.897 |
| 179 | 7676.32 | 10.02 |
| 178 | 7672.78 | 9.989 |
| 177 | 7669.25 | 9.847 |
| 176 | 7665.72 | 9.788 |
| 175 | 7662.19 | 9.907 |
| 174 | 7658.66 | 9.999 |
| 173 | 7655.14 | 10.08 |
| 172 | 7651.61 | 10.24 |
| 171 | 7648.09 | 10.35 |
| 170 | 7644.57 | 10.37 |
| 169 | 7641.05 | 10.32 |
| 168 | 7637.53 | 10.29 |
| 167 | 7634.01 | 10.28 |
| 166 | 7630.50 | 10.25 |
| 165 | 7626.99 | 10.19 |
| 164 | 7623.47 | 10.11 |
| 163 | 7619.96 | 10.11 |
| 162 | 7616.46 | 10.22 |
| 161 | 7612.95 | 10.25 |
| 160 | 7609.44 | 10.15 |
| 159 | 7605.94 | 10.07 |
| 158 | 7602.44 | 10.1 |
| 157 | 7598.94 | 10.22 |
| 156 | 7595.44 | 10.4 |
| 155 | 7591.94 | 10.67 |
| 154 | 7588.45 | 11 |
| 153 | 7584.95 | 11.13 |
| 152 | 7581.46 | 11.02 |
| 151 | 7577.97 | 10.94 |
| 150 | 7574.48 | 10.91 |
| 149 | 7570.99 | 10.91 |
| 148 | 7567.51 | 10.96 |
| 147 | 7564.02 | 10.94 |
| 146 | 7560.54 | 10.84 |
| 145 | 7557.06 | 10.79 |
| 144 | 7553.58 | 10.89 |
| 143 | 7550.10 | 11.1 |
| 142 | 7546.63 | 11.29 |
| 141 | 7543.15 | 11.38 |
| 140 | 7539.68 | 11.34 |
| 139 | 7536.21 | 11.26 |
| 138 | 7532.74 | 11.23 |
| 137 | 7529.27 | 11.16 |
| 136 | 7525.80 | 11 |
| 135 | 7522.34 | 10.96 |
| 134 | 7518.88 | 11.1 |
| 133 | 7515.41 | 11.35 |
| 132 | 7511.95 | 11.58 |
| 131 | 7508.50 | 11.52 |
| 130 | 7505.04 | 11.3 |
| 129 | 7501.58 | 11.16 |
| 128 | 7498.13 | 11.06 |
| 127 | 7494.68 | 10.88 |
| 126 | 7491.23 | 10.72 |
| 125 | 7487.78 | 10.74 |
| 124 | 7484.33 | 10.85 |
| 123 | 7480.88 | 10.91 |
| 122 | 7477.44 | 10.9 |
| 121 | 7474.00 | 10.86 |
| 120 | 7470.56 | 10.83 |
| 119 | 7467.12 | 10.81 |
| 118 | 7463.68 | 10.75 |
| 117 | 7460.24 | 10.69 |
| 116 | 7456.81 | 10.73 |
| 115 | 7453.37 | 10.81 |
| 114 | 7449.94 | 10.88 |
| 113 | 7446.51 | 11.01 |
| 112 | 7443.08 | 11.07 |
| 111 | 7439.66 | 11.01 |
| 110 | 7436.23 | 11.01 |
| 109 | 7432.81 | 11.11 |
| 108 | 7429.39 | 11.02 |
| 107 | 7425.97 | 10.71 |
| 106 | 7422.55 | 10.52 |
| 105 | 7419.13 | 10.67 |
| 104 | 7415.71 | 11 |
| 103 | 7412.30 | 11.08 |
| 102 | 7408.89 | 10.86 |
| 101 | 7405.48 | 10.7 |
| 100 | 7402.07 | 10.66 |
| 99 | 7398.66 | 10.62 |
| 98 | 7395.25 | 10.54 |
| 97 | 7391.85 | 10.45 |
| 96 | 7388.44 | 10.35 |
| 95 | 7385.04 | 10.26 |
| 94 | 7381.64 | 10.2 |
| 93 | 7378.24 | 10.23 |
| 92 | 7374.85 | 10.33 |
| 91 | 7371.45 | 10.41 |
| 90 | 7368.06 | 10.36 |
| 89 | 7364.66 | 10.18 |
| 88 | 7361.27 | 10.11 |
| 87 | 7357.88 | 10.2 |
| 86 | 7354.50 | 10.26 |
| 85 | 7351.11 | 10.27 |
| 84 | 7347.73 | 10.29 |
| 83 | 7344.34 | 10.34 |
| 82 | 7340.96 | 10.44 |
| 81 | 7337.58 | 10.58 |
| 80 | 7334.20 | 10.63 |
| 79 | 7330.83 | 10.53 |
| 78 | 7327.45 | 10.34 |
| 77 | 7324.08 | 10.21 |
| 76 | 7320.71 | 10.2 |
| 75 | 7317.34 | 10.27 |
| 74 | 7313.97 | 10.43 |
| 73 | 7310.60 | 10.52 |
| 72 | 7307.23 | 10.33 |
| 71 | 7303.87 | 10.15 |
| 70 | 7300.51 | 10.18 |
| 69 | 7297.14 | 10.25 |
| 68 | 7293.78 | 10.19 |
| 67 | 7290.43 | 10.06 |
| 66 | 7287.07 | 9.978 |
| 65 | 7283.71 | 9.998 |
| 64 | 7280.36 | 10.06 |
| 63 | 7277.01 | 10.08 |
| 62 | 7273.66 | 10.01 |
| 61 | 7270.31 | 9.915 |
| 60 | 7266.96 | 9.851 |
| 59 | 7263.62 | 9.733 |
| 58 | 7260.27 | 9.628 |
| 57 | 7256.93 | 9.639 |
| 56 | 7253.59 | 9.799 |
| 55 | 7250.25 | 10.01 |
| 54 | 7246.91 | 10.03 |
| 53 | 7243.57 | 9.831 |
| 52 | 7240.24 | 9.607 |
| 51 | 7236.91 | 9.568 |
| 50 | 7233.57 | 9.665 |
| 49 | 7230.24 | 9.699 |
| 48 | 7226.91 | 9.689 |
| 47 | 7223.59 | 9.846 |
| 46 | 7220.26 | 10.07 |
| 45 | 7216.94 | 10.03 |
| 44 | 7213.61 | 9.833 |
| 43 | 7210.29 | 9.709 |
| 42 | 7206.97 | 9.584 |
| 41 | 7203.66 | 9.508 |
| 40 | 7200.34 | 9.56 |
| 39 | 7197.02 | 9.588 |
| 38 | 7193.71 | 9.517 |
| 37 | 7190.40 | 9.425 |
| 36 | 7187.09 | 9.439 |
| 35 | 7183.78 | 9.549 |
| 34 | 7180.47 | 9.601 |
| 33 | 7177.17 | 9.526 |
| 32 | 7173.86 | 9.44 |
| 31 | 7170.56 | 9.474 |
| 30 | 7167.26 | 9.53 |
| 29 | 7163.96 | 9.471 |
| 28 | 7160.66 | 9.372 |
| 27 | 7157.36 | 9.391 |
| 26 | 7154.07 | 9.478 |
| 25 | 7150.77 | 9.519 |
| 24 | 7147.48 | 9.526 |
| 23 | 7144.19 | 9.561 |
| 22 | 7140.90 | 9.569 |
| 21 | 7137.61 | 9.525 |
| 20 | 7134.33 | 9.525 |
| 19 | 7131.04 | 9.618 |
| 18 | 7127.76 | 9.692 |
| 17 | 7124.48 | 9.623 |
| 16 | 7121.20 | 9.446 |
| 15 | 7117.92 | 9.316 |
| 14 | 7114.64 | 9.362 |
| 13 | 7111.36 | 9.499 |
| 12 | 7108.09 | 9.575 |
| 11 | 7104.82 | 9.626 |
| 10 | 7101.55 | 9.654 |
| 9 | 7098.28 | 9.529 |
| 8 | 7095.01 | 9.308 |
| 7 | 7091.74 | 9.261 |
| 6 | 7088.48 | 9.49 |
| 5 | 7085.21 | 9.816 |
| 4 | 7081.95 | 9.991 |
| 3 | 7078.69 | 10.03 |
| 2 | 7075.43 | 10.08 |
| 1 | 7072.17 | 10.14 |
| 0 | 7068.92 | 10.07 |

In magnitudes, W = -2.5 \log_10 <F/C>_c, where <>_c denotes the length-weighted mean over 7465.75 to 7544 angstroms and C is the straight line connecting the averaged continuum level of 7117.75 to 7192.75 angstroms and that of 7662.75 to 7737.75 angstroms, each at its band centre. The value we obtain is -0.14 mag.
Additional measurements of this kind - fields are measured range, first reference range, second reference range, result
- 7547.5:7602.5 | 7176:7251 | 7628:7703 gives -0.09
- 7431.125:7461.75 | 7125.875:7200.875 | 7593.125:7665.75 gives -0.10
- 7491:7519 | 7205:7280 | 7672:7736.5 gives -0.14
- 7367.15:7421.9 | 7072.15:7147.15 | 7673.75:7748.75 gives -0.08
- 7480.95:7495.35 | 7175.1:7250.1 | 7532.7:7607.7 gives -0.02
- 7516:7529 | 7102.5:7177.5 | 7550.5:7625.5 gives -0.06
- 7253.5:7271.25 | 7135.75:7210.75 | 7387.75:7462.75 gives 0.02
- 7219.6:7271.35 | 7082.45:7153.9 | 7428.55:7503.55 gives 0.03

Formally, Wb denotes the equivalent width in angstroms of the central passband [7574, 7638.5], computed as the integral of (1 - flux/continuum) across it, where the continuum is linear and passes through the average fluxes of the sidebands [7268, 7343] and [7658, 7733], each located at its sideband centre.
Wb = -3.0 angstroms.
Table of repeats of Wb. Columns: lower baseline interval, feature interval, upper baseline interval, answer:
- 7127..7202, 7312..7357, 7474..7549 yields -0.3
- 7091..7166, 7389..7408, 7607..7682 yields -1.5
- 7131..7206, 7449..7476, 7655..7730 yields -3.0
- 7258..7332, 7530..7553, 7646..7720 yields -2.9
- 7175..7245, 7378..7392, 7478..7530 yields 0.3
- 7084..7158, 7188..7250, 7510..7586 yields 1.1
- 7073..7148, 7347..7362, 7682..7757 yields -0.7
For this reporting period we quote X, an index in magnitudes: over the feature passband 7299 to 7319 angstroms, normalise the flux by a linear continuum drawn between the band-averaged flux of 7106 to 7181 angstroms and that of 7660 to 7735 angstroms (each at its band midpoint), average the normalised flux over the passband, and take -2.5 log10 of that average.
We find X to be -0.08 mag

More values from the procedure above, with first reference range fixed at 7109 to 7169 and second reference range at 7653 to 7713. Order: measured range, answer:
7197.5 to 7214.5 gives -0.009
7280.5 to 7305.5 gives -0.056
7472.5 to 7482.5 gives -0.123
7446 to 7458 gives -0.119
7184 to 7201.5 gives 0.003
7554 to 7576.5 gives -0.116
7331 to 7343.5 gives -0.097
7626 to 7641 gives -0.046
